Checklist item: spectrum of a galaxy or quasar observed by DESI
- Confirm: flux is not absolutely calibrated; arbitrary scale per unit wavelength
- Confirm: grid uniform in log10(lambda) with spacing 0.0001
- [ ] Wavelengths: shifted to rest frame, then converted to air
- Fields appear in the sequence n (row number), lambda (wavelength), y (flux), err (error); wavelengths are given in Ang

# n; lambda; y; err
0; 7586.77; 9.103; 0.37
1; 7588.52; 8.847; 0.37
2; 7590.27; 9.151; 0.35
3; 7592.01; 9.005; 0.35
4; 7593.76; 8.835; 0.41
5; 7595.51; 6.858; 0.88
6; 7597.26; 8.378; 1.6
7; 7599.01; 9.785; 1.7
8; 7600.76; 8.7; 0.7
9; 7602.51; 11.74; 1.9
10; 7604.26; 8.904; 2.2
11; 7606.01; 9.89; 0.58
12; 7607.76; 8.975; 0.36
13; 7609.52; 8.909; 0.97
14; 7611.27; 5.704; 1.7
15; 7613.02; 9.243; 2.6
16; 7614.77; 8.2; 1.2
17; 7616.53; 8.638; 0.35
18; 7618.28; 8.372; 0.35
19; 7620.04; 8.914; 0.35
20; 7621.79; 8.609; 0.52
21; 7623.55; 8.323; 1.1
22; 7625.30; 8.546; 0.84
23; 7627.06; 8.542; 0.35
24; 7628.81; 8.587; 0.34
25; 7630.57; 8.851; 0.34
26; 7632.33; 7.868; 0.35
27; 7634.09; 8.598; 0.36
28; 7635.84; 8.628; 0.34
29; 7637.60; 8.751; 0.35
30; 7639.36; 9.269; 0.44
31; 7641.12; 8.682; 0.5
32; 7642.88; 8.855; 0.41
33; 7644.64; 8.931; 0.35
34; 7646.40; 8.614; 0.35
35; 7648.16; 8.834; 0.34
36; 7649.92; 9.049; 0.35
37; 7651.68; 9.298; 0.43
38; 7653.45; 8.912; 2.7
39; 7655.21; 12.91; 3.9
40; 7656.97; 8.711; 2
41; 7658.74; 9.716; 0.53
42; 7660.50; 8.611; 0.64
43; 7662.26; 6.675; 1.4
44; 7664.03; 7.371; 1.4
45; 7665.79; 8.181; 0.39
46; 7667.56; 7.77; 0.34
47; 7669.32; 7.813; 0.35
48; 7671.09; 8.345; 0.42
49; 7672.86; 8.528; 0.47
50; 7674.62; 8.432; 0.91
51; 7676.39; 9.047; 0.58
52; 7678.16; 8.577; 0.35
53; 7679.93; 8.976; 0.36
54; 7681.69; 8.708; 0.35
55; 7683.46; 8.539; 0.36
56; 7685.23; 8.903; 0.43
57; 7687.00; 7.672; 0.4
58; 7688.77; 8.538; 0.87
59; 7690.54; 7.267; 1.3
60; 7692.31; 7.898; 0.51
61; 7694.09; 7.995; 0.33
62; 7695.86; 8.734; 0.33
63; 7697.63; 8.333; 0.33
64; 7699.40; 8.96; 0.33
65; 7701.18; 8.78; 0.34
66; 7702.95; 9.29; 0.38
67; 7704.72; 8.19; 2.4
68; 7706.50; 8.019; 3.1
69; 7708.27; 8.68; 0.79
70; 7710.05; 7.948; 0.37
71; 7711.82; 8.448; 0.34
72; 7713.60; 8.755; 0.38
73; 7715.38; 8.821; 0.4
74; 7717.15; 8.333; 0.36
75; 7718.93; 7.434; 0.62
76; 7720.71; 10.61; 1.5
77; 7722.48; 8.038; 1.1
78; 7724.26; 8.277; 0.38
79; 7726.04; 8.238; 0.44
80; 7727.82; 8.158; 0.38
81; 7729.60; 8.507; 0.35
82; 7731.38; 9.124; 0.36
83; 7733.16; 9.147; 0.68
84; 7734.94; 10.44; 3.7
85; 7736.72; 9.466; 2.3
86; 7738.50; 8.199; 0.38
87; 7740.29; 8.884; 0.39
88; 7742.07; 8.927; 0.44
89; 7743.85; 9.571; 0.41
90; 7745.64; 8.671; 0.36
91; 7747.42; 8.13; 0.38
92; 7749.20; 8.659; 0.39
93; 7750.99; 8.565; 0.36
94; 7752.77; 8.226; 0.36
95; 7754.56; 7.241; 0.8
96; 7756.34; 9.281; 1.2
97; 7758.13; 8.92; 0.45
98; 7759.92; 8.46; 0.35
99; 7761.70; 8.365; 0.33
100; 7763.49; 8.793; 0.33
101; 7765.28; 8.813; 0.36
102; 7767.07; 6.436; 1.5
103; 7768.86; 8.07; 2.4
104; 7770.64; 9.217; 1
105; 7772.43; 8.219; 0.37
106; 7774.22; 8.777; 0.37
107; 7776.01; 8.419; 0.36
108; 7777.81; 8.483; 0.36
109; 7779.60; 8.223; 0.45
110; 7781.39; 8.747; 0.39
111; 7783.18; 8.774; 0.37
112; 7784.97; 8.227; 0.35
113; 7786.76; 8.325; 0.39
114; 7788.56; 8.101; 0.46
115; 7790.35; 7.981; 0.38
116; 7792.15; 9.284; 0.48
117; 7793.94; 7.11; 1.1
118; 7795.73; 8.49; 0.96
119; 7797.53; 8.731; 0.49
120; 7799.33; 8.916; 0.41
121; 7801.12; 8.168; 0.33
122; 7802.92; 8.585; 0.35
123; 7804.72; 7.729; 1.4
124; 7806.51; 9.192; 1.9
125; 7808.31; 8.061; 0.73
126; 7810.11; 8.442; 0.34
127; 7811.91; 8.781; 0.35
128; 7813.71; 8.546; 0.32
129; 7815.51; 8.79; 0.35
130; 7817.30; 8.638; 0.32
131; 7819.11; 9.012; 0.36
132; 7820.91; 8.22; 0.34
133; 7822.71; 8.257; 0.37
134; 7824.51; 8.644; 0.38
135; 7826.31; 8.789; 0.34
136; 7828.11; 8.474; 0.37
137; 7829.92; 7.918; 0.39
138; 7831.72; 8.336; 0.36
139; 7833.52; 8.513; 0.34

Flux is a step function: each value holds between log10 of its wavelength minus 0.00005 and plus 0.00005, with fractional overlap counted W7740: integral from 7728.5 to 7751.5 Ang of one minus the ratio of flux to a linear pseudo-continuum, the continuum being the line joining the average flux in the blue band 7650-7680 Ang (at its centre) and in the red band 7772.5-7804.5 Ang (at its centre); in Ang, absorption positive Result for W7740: -1.1 Ang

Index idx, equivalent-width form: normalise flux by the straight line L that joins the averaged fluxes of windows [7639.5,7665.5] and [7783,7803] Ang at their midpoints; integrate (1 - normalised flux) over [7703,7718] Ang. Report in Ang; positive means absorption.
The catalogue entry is 0.4 Ang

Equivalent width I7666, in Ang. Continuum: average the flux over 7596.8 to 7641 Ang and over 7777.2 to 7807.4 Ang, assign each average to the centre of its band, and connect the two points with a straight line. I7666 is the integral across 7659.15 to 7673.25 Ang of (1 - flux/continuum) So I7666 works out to 1.2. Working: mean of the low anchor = 8.76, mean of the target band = 7.95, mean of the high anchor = 8.42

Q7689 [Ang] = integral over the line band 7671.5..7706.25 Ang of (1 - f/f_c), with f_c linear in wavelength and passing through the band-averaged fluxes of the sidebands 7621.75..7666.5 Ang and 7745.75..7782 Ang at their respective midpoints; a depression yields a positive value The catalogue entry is 0.6 Ang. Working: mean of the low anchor 8.77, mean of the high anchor 8.41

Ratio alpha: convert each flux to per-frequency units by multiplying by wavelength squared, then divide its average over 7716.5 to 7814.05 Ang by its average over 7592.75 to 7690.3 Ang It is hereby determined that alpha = 1.02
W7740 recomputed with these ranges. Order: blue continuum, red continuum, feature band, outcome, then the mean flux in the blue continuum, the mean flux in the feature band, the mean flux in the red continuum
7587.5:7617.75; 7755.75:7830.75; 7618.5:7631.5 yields 0.23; 8.81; 8.61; 8.46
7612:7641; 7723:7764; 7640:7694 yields 0.21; 8.61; 8.6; 8.7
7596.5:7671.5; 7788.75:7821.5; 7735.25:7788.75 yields 0.08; 8.75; 8.53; 8.48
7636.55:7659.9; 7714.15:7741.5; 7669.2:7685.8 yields 0.85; 9.26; 8.62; 8.78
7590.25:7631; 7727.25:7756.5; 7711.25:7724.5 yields 0.23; 8.73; 8.61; 8.77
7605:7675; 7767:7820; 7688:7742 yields -0.27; 8.64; 8.59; 8.45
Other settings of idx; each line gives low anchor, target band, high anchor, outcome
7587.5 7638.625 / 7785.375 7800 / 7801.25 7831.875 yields 0.3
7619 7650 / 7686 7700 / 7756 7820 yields 0.7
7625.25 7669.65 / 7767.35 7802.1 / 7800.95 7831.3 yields 0.5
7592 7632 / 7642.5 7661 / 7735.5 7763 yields -1.4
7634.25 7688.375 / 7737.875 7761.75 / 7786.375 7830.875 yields -0.1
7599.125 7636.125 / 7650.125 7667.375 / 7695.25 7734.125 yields -0.4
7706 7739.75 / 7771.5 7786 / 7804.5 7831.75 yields 0.2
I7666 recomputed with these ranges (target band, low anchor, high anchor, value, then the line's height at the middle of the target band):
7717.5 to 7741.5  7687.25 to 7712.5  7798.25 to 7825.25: -1.2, 8.39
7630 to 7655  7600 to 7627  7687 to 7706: -0.8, 8.62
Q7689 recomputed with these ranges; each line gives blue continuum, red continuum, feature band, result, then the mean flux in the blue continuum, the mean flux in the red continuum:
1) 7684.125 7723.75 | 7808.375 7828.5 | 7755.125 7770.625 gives 0.18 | 8.44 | 8.58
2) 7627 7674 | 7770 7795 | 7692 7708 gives 0.18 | 8.7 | 8.41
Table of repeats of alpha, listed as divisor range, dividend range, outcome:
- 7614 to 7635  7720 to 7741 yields 1.08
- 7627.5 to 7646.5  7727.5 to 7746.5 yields 1.07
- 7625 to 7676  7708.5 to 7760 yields 1.02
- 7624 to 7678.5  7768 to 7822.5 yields 1.01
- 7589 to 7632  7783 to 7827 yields 1.02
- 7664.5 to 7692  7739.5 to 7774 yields 1.04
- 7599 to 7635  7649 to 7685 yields 1.01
